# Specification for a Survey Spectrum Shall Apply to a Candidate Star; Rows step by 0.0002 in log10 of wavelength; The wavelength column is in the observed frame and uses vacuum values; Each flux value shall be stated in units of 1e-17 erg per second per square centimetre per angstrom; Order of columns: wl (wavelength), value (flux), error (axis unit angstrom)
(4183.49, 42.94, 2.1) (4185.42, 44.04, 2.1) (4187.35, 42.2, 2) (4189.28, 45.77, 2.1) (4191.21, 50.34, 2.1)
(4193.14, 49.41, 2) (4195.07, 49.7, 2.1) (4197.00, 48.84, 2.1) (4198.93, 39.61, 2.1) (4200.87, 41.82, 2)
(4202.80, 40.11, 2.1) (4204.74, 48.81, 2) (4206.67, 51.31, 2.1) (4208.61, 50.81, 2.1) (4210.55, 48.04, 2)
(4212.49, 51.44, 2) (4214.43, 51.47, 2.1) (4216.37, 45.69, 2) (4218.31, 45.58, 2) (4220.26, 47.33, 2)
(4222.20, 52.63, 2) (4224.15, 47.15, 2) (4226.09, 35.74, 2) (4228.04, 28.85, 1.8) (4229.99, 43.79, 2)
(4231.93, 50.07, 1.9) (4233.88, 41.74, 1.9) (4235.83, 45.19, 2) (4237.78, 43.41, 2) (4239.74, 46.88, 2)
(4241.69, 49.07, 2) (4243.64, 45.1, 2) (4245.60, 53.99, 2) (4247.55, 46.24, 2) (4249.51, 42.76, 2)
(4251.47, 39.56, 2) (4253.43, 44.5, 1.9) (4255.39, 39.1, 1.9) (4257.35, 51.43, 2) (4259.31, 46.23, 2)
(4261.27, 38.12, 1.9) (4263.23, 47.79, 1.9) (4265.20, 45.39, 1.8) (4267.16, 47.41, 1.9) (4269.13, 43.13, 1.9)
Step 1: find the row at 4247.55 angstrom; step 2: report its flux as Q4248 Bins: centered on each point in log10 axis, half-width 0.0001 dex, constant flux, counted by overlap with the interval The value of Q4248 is 46.24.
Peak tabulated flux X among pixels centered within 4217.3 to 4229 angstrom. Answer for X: 52.63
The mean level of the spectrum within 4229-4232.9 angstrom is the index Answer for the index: 46.9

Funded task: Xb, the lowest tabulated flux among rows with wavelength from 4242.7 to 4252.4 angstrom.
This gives 39.56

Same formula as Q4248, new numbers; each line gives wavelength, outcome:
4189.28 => 45.77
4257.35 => 51.43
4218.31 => 45.58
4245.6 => 53.99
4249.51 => 42.76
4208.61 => 50.81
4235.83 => 45.19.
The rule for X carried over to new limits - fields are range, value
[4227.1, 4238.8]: 50.07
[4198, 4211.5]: 51.31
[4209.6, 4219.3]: 51.47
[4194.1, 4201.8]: 49.7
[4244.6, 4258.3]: 53.99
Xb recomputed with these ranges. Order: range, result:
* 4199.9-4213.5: 40.11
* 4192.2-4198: 48.84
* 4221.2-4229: 28.85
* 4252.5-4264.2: 38.12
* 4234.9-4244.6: 43.41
